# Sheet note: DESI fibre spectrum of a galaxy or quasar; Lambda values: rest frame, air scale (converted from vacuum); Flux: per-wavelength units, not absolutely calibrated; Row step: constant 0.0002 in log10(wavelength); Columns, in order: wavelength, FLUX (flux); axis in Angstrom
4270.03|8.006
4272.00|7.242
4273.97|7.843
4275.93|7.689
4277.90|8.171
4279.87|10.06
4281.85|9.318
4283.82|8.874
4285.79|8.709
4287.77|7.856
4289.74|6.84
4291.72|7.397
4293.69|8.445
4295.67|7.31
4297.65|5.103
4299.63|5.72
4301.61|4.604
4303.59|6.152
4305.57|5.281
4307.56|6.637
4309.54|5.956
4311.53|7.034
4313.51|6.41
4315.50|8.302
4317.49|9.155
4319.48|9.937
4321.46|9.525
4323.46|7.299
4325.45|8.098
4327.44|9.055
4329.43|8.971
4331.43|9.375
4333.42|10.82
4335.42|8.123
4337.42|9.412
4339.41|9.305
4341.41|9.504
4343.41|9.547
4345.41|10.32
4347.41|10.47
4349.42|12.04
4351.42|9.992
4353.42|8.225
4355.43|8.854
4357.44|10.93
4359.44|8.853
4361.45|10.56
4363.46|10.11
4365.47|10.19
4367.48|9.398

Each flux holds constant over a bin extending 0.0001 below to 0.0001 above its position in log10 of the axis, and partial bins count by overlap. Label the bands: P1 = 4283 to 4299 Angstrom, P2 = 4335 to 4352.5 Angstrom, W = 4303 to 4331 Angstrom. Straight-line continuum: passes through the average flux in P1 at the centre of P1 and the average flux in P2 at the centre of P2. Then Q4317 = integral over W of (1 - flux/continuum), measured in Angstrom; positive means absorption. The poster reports 3.12 Angstrom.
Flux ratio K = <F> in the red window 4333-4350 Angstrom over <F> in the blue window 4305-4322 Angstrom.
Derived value 1.3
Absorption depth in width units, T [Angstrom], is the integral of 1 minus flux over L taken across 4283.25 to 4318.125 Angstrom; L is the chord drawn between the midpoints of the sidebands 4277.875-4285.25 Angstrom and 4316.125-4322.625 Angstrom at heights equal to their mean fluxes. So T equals 8.8 Angstrom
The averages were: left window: 9.2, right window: 9.41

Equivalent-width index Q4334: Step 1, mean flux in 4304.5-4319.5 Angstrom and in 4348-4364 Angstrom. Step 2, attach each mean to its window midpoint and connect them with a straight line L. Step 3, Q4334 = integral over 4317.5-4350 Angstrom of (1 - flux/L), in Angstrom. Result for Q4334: -3.5 Angstrom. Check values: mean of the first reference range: 7.16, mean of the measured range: 9.45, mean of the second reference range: 9.95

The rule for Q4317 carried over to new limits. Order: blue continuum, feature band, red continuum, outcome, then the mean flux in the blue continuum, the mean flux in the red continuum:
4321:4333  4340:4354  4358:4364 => -0.9 Angstrom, 8.78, 9.91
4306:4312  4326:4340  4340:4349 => -0.6 Angstrom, 6.37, 10.1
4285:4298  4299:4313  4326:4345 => 3.7 Angstrom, 7.47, 9.35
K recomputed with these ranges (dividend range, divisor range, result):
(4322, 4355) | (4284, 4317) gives 1.38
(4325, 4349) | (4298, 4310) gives 1.67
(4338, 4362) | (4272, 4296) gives 1.20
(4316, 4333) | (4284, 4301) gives 1.25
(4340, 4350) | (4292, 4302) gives 1.60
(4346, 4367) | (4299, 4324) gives 1.41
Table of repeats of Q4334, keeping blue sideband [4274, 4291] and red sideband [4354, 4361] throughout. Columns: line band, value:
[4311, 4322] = 0.6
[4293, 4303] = 2.8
